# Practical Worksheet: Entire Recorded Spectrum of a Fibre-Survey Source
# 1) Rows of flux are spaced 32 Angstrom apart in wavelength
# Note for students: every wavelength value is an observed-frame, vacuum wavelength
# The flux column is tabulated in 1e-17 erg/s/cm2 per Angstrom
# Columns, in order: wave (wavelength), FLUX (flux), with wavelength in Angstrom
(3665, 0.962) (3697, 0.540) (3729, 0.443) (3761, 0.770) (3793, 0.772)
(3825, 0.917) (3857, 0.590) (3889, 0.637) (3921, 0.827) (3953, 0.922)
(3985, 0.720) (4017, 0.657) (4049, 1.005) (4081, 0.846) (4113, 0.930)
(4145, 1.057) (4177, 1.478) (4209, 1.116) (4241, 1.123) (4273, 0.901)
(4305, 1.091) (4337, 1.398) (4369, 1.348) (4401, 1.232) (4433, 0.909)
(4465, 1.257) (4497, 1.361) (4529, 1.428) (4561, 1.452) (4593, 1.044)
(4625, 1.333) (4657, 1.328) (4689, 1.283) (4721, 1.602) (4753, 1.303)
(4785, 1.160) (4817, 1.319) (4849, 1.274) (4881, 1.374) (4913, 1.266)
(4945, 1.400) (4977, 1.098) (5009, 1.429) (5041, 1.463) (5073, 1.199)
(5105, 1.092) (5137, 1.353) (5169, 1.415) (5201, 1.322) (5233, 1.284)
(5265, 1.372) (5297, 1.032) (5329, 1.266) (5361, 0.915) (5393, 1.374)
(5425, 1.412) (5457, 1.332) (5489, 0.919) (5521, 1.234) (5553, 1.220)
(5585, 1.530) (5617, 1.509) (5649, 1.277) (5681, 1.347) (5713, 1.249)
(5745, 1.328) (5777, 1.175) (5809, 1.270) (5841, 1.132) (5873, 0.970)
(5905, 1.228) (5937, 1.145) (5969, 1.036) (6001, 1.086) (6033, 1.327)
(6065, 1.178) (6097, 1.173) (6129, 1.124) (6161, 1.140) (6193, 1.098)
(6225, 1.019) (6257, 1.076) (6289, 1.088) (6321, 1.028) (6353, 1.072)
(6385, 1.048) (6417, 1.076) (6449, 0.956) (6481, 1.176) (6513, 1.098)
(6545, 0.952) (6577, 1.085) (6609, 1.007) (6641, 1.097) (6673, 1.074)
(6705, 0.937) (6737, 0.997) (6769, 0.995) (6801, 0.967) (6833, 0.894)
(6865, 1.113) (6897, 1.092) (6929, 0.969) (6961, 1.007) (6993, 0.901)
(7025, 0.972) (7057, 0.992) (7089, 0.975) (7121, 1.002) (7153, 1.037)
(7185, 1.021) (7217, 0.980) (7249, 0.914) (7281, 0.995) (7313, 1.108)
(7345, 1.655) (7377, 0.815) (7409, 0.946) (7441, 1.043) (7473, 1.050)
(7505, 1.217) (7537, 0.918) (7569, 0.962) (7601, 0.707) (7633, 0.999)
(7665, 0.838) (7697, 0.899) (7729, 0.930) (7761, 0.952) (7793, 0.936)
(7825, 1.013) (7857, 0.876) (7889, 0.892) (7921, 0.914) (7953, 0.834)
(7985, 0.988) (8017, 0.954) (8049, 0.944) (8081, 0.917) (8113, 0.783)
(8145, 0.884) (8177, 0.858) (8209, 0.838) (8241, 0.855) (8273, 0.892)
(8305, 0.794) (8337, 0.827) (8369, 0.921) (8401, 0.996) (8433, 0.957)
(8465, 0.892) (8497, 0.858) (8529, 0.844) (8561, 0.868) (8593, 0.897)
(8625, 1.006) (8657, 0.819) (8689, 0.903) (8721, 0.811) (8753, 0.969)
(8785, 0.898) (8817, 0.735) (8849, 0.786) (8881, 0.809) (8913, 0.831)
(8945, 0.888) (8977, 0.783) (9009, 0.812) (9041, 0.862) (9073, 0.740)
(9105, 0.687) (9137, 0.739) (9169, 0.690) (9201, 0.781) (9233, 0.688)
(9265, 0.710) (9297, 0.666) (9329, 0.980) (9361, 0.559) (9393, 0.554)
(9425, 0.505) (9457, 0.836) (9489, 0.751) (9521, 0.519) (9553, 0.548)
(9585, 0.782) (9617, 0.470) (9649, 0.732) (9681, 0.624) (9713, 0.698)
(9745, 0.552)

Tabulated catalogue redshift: 0.12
